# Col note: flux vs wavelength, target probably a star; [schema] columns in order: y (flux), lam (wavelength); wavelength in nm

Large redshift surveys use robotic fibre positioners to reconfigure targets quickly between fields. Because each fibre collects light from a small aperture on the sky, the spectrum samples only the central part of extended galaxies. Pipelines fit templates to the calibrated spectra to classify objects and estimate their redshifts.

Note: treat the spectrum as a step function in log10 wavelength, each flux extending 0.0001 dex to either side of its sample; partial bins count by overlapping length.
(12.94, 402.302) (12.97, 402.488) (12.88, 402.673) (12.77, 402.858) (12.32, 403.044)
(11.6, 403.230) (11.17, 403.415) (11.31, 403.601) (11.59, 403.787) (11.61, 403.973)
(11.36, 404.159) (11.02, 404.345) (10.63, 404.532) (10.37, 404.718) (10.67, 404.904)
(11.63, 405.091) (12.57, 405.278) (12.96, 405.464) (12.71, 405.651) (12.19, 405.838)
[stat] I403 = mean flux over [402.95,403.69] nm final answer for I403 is 11.6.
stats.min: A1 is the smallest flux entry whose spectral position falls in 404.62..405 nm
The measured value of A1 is 10.37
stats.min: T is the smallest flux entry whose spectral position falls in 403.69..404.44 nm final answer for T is 11.02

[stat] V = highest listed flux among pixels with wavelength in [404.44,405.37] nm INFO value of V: 12.57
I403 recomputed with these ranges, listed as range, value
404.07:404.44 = 11.2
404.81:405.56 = 12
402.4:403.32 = 12.5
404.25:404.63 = 10.8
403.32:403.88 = 11.4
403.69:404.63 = 11.2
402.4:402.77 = 13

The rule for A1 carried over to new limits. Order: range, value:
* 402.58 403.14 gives 12.32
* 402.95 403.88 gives 11.17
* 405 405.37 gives 11.63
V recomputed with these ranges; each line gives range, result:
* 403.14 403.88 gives 11.6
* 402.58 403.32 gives 12.88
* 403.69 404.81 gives 11.61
